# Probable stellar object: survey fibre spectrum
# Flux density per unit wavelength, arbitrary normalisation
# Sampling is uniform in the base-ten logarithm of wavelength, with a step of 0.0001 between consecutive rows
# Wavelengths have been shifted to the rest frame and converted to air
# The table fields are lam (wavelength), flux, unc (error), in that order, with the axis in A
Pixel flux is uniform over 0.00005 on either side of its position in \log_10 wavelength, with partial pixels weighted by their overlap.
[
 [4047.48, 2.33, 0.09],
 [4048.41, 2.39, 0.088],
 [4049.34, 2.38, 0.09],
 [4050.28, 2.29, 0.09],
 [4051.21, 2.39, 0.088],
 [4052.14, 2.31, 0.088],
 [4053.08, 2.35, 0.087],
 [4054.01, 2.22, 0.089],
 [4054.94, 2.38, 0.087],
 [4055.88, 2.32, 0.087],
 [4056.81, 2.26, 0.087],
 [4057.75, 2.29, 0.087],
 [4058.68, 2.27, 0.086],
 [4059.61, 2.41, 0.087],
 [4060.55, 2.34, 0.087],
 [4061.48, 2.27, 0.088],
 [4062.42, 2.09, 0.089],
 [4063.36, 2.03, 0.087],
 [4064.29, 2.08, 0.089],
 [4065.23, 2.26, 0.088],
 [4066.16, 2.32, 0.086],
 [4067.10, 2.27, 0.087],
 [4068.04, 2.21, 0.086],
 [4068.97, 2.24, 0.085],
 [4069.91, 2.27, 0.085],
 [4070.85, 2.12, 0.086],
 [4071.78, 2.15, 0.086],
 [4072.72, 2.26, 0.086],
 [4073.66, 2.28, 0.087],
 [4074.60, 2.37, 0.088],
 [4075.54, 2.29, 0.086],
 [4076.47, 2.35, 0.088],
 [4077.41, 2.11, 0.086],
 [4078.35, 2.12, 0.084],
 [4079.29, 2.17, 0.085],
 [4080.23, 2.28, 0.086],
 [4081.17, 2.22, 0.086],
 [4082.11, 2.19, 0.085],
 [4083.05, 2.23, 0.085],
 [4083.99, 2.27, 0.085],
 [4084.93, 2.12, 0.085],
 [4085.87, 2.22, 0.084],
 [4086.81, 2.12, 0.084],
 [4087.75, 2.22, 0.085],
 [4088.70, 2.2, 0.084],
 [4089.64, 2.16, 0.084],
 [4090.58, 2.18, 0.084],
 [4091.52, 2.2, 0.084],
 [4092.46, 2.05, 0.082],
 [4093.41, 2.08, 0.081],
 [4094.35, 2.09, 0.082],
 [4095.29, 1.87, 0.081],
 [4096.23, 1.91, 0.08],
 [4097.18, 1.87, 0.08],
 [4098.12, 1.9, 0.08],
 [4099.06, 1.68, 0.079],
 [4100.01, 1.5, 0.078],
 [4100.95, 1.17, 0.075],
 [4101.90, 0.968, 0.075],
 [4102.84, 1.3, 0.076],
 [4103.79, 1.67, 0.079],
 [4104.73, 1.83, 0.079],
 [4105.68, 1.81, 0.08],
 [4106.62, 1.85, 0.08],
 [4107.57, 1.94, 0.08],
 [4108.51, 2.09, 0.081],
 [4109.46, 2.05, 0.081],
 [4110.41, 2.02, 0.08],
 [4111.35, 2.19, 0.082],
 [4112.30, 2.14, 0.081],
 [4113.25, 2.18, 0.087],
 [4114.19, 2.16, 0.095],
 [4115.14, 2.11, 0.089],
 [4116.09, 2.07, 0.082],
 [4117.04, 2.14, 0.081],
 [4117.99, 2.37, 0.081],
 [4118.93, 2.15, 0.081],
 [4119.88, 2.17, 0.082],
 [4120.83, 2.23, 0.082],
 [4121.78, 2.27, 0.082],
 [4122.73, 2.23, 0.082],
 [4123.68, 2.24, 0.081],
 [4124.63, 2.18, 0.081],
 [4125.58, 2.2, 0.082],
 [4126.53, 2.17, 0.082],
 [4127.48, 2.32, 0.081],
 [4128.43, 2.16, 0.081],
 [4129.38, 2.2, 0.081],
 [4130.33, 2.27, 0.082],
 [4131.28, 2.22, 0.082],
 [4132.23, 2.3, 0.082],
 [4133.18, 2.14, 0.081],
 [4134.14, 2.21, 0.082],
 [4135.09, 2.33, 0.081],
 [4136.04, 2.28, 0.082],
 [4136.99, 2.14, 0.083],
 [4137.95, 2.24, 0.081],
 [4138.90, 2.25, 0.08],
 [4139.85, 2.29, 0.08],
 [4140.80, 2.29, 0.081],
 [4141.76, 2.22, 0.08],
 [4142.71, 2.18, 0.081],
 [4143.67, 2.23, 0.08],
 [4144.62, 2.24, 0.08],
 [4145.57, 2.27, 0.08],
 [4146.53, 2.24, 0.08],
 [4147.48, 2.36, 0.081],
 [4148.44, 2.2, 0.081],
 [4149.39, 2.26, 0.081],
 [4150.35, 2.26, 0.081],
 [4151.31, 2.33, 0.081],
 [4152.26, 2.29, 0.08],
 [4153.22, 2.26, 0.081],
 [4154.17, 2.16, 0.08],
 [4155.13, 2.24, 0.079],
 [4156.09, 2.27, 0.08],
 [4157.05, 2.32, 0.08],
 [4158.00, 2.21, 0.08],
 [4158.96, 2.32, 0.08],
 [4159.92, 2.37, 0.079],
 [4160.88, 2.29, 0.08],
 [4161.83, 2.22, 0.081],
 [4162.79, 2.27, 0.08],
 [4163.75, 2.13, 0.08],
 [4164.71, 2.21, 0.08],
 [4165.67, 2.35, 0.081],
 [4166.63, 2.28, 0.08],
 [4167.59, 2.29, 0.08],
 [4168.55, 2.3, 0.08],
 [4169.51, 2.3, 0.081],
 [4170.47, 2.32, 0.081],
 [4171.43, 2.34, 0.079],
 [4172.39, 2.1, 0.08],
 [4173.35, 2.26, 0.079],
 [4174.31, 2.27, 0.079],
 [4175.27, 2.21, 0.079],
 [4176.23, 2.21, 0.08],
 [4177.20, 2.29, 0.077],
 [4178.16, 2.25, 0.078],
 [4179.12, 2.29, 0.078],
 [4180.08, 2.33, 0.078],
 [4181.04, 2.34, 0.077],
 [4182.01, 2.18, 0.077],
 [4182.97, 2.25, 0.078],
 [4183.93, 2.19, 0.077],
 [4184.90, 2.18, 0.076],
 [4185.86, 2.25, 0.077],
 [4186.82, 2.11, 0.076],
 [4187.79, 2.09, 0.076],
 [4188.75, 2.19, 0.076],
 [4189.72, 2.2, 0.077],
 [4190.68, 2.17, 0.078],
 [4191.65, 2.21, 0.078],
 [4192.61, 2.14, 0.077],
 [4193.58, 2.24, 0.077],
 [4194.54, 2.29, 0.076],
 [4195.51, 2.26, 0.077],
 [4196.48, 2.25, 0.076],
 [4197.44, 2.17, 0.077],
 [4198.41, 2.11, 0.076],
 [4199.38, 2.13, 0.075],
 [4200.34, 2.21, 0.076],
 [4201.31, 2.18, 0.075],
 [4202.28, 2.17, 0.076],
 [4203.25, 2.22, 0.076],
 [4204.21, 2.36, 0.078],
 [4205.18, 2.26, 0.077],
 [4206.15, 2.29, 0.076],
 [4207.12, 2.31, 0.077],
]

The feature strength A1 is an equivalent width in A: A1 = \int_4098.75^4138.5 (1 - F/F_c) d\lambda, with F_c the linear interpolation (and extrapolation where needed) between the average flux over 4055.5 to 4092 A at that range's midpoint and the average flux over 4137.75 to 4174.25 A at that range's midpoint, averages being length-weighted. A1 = 3.5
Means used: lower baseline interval 2.22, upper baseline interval 2.26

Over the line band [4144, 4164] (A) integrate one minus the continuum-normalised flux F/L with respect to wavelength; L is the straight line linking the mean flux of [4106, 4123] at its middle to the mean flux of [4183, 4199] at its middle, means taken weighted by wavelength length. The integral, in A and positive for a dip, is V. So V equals -0.96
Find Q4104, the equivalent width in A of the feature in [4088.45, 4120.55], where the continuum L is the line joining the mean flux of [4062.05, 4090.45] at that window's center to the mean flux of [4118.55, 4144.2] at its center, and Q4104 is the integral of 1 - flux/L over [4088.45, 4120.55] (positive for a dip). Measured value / 3.97 A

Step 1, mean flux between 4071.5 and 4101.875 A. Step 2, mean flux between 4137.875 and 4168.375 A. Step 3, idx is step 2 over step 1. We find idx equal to 1.1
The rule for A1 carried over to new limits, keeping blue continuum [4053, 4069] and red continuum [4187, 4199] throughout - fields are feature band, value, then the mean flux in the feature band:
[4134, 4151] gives -0.3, 2.25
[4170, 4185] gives -0.4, 2.25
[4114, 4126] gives 0.2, 2.19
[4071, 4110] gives 4.0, 2.01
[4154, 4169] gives -0.4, 2.27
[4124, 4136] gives 0.0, 2.23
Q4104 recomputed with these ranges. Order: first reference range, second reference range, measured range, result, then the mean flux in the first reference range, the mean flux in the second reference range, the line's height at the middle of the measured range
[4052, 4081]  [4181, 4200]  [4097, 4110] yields 3.2 A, 2.25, 2.19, 2.23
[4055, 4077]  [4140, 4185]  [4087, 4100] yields 1.4 A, 2.25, 2.26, 2.25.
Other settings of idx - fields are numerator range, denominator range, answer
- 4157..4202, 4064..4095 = 1.01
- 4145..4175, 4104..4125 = 1.08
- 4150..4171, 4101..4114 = 1.24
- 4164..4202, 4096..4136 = 1.10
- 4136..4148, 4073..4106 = 1.12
